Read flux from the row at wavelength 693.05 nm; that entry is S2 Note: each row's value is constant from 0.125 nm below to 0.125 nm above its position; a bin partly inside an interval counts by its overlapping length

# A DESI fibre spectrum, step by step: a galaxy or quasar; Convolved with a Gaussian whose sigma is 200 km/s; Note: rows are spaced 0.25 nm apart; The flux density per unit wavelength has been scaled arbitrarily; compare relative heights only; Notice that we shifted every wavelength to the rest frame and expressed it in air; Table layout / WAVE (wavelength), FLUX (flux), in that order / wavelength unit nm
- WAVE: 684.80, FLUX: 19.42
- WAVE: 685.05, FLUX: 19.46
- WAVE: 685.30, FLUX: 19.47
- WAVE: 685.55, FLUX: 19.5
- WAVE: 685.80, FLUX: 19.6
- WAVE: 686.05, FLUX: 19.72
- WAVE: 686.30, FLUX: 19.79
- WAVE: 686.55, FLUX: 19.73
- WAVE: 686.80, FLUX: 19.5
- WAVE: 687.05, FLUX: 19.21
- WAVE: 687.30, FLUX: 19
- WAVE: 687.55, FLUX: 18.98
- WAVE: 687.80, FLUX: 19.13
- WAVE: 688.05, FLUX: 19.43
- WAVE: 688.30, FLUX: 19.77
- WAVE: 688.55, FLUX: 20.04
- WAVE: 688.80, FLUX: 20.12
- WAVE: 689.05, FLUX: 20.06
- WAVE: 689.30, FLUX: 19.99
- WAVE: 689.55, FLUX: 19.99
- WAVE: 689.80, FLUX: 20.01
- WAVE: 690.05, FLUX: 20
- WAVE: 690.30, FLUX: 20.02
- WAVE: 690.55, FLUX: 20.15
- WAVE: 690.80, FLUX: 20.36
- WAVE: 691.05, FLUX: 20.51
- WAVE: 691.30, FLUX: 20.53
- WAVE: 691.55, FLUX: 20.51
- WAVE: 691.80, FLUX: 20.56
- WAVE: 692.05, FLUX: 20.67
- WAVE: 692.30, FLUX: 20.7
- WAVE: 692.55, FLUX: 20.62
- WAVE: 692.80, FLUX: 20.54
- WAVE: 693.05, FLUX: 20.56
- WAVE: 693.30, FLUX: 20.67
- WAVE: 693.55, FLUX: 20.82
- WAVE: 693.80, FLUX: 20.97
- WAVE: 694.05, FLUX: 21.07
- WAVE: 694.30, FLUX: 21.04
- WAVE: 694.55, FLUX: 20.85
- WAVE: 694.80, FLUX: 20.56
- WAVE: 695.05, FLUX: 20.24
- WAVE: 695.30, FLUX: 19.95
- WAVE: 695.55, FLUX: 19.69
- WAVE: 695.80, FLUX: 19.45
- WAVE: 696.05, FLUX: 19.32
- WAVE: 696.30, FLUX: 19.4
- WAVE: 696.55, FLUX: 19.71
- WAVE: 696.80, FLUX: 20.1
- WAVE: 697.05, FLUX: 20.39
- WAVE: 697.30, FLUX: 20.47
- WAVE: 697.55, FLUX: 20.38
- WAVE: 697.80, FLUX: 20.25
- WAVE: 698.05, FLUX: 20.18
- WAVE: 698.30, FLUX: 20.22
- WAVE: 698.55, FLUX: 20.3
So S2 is 20.56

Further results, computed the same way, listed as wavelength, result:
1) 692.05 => 20.67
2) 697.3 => 20.47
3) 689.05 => 20.06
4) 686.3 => 19.79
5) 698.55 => 20.3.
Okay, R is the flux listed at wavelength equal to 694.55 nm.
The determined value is 20.85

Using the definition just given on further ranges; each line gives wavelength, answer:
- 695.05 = 20.24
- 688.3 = 19.77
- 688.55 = 20.04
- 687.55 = 18.98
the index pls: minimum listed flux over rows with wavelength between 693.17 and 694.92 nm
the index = 20.56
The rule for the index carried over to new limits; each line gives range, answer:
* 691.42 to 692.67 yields 20.51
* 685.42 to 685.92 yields 19.5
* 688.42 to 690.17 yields 19.99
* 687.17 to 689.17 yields 18.98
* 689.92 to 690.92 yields 20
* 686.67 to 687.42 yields 19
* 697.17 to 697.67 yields 20.38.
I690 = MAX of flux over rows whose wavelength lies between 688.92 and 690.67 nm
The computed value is 20.15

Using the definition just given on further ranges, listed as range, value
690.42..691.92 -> 20.56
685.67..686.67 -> 19.79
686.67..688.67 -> 20.04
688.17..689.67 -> 20.12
